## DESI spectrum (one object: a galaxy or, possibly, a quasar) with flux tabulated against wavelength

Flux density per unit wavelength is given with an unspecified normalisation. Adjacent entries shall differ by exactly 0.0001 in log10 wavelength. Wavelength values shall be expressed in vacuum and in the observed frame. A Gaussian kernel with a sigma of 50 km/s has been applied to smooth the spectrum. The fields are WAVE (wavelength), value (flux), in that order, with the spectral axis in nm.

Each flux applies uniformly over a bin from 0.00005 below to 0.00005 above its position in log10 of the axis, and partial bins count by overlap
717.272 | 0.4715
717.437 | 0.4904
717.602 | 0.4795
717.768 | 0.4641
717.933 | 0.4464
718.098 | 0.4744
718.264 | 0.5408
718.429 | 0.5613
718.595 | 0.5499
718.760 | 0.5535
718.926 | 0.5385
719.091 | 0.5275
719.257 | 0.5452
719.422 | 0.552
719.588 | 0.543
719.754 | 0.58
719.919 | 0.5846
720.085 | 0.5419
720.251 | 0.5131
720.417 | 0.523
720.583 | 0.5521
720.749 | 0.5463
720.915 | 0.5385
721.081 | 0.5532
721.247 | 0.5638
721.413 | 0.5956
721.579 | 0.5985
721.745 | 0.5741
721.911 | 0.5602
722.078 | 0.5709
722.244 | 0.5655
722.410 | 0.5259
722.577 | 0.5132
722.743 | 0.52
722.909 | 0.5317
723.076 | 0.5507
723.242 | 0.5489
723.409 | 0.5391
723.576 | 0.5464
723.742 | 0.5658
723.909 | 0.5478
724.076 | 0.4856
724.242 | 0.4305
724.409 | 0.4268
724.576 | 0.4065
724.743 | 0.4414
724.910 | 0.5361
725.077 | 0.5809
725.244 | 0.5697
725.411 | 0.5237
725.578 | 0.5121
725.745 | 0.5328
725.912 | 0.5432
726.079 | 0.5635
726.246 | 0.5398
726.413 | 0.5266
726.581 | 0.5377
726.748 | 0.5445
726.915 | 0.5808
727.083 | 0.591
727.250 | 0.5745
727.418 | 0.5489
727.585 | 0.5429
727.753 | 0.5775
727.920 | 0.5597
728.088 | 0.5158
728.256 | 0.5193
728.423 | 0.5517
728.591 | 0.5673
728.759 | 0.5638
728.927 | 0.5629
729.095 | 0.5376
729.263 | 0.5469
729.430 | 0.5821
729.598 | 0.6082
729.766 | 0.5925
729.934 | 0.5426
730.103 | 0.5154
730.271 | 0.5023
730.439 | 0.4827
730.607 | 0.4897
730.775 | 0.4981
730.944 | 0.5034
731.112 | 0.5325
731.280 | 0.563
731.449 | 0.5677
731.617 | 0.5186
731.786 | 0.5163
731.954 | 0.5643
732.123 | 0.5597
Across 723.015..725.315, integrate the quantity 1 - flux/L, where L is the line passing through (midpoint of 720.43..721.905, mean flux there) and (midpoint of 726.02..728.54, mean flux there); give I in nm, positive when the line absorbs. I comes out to 0.19 nm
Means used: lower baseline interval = 0.563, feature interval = 0.512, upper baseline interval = 0.552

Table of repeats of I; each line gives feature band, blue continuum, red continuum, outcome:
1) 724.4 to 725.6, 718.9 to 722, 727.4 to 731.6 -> 0.098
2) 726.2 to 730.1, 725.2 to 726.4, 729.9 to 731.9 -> -0.194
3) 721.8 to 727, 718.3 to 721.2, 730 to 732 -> 0.077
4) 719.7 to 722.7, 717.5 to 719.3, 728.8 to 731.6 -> -0.195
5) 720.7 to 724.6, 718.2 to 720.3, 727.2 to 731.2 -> 0.083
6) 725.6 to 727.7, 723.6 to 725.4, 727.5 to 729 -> -0.085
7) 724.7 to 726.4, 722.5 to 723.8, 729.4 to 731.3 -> 0.002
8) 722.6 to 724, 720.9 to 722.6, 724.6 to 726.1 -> 0.013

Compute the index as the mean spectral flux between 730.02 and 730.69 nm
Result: 0.498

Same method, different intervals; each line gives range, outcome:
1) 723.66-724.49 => 0.491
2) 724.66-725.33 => 0.532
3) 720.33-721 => 0.54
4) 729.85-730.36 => 0.519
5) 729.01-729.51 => 0.556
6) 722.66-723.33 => 0.538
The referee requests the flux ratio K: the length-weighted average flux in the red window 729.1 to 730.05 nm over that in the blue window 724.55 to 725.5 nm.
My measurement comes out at 1.10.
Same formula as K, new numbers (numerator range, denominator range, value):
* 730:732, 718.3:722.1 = 0.94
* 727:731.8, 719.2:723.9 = 0.99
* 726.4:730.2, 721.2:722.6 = 0.98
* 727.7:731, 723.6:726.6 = 1.05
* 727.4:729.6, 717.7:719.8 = 1.05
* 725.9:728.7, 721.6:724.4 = 1.03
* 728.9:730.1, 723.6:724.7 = 1.18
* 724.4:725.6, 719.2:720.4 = 0.92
